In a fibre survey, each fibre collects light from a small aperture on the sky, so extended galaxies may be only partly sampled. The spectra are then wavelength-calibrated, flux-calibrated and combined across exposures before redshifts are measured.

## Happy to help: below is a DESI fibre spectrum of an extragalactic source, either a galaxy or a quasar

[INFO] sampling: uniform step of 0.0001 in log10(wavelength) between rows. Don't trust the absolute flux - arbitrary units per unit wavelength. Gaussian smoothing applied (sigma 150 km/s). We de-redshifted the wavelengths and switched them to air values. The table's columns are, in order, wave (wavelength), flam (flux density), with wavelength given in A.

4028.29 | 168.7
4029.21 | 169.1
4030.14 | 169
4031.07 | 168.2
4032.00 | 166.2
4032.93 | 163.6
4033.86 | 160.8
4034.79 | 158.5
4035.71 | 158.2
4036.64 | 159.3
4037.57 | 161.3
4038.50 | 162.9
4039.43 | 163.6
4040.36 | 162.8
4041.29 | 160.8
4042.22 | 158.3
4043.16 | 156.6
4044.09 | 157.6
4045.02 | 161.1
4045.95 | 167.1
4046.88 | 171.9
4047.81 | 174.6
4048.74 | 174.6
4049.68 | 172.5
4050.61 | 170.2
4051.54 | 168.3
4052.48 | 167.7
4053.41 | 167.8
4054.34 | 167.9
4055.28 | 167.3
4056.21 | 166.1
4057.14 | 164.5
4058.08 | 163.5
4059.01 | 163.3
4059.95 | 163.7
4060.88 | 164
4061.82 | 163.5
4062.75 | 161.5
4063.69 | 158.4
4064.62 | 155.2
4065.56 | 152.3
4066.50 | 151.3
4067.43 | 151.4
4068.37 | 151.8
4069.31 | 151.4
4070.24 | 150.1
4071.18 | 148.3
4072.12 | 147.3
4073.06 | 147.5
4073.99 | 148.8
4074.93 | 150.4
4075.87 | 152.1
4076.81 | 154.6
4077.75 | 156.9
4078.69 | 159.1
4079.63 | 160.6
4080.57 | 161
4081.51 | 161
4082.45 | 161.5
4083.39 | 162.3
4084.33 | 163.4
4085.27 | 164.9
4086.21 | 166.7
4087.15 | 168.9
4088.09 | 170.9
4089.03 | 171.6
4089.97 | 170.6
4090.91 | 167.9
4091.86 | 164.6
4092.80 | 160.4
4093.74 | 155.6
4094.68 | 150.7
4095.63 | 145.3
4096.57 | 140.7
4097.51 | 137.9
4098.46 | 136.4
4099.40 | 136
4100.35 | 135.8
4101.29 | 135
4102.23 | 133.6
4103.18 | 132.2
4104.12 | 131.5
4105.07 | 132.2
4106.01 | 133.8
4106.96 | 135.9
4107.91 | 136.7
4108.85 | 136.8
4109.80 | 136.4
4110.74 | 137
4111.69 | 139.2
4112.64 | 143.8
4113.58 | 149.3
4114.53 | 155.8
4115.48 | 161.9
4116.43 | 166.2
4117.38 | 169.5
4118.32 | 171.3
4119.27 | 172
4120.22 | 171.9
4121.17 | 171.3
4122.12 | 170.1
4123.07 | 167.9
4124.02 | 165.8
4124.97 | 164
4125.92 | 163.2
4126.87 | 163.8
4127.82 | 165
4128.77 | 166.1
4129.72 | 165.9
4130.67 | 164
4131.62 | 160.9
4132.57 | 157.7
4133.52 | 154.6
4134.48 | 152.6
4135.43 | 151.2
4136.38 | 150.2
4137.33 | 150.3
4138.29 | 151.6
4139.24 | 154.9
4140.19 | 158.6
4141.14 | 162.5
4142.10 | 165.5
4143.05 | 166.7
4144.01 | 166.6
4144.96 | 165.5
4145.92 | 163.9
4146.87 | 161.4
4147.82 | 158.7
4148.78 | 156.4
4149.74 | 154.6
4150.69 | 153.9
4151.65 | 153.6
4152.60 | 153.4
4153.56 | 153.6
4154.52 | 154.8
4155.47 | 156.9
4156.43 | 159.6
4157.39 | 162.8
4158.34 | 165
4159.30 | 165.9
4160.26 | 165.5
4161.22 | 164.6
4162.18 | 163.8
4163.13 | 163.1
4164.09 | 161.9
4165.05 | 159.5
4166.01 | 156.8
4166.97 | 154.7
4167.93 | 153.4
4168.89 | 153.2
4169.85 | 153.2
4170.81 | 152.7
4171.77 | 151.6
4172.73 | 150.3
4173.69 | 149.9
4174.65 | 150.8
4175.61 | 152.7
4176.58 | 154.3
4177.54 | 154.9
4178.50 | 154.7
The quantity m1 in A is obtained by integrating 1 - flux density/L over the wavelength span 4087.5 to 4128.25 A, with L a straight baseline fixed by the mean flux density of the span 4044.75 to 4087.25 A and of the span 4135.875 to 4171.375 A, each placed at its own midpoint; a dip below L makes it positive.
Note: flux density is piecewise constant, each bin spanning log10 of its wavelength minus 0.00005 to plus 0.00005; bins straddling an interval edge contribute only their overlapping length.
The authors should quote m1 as 1.8 A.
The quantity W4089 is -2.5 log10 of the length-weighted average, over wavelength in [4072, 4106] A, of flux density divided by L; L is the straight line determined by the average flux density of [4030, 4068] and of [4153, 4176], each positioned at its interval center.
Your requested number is 0.06 mag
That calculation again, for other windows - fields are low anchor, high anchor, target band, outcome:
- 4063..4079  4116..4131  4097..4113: 0.19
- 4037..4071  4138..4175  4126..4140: 0.01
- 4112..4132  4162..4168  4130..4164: 0.01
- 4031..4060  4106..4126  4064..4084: 0.05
